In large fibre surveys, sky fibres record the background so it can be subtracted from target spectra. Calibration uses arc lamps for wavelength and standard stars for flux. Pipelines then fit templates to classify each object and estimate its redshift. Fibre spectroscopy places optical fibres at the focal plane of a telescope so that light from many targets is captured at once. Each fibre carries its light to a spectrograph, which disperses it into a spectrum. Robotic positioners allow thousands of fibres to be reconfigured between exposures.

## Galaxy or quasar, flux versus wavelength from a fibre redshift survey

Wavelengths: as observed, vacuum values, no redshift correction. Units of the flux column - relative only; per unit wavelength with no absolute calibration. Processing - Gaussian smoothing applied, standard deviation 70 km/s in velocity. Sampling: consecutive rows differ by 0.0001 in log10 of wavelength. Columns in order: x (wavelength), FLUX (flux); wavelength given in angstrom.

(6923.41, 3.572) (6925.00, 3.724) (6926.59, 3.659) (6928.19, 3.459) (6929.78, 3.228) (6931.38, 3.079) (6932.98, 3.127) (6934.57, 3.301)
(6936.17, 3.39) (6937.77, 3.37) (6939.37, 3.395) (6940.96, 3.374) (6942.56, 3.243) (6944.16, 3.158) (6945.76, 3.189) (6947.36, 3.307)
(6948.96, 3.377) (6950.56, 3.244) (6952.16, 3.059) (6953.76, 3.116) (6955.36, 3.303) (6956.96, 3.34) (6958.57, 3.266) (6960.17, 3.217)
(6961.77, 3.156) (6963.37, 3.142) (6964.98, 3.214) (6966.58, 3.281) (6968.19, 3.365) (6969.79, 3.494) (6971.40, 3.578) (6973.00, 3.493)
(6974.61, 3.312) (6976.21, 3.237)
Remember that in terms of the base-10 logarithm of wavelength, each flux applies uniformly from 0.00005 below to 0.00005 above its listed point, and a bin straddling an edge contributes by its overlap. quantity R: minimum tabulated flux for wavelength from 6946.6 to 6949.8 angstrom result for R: 3.307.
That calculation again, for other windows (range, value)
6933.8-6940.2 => 3.301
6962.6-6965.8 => 3.142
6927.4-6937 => 3.079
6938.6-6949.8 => 3.158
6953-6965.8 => 3.116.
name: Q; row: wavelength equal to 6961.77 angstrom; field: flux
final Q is 3.156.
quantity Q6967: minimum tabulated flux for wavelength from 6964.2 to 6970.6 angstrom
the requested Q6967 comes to 3.214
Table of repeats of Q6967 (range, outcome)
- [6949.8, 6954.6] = 3.059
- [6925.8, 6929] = 3.459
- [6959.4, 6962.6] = 3.156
